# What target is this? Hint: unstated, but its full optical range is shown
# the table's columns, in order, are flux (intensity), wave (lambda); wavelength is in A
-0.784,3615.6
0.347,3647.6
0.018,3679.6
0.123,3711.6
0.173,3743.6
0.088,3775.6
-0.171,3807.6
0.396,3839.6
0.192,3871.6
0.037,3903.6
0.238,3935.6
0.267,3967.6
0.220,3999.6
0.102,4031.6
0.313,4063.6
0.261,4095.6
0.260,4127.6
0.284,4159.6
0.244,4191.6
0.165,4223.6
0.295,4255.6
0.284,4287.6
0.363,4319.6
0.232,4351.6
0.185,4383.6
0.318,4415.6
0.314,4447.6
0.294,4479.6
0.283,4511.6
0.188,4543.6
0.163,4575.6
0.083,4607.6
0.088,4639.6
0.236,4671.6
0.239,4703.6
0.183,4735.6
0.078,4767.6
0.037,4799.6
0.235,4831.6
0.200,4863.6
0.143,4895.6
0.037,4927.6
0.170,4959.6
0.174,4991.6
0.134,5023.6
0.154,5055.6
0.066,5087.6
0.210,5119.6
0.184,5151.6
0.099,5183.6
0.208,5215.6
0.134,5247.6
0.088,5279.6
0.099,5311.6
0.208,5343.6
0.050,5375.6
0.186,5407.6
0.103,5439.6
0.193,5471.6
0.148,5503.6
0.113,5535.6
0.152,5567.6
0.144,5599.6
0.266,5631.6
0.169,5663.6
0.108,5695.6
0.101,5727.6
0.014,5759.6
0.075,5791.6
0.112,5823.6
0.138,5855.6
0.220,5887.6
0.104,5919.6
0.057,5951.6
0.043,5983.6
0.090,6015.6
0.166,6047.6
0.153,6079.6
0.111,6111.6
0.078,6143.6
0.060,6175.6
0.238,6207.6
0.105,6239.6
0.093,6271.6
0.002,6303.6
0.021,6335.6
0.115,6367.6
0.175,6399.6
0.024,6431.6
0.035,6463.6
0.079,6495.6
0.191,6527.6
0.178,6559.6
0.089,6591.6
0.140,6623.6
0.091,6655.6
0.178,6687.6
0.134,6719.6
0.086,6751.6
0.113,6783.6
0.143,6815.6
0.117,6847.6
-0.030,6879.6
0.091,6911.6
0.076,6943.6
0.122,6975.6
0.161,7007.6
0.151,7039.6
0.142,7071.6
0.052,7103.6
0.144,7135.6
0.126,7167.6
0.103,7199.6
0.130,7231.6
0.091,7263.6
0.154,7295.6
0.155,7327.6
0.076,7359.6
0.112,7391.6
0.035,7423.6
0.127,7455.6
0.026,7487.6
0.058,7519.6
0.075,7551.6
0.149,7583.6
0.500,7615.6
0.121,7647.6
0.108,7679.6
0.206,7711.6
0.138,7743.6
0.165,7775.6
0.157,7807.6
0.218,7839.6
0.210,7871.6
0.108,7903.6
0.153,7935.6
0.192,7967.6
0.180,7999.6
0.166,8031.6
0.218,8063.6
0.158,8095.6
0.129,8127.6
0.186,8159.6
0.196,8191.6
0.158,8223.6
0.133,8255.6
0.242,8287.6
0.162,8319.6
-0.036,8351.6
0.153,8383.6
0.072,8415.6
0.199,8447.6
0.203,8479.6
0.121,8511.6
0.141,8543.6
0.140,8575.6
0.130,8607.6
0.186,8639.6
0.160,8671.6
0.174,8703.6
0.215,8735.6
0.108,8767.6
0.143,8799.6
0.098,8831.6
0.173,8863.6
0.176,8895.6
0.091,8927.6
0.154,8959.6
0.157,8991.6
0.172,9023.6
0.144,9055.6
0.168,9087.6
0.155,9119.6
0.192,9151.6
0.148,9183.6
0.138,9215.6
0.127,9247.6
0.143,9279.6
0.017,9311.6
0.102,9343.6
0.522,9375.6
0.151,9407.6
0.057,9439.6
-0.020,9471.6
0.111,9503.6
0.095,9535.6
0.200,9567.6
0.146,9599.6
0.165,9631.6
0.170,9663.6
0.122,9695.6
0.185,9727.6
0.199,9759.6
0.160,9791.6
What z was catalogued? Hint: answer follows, 1.04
